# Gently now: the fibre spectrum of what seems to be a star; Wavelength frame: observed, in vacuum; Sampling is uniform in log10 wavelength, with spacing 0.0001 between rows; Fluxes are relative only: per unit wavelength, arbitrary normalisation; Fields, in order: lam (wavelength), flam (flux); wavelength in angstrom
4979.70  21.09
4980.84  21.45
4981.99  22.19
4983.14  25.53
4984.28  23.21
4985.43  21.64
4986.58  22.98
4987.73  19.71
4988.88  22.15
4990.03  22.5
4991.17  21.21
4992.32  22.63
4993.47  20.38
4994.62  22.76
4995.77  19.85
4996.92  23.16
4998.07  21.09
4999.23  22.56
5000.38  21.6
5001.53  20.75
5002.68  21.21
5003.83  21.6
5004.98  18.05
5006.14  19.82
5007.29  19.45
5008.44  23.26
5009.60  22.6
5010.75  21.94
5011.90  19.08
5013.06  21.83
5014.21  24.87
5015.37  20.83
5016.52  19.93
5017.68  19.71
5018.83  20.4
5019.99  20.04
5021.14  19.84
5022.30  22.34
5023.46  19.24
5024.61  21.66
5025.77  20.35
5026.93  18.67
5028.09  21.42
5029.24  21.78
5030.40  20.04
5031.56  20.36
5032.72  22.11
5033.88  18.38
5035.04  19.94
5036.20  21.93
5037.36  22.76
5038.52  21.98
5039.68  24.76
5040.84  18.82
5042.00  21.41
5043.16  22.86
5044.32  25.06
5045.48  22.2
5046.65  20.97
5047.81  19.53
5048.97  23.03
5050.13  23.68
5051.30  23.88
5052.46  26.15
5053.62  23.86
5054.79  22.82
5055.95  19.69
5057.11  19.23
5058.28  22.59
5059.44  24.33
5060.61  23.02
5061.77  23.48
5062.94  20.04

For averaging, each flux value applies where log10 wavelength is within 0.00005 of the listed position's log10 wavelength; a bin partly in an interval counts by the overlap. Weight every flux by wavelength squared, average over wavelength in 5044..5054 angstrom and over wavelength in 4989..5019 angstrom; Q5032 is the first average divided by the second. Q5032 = 1.1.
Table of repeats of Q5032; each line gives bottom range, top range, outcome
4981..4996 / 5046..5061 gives 1.05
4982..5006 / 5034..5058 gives 1.04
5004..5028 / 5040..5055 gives 1.11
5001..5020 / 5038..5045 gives 1.09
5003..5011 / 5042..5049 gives 1.07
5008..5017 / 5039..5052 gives 1.04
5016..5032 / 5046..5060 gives 1.11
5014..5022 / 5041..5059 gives 1.10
